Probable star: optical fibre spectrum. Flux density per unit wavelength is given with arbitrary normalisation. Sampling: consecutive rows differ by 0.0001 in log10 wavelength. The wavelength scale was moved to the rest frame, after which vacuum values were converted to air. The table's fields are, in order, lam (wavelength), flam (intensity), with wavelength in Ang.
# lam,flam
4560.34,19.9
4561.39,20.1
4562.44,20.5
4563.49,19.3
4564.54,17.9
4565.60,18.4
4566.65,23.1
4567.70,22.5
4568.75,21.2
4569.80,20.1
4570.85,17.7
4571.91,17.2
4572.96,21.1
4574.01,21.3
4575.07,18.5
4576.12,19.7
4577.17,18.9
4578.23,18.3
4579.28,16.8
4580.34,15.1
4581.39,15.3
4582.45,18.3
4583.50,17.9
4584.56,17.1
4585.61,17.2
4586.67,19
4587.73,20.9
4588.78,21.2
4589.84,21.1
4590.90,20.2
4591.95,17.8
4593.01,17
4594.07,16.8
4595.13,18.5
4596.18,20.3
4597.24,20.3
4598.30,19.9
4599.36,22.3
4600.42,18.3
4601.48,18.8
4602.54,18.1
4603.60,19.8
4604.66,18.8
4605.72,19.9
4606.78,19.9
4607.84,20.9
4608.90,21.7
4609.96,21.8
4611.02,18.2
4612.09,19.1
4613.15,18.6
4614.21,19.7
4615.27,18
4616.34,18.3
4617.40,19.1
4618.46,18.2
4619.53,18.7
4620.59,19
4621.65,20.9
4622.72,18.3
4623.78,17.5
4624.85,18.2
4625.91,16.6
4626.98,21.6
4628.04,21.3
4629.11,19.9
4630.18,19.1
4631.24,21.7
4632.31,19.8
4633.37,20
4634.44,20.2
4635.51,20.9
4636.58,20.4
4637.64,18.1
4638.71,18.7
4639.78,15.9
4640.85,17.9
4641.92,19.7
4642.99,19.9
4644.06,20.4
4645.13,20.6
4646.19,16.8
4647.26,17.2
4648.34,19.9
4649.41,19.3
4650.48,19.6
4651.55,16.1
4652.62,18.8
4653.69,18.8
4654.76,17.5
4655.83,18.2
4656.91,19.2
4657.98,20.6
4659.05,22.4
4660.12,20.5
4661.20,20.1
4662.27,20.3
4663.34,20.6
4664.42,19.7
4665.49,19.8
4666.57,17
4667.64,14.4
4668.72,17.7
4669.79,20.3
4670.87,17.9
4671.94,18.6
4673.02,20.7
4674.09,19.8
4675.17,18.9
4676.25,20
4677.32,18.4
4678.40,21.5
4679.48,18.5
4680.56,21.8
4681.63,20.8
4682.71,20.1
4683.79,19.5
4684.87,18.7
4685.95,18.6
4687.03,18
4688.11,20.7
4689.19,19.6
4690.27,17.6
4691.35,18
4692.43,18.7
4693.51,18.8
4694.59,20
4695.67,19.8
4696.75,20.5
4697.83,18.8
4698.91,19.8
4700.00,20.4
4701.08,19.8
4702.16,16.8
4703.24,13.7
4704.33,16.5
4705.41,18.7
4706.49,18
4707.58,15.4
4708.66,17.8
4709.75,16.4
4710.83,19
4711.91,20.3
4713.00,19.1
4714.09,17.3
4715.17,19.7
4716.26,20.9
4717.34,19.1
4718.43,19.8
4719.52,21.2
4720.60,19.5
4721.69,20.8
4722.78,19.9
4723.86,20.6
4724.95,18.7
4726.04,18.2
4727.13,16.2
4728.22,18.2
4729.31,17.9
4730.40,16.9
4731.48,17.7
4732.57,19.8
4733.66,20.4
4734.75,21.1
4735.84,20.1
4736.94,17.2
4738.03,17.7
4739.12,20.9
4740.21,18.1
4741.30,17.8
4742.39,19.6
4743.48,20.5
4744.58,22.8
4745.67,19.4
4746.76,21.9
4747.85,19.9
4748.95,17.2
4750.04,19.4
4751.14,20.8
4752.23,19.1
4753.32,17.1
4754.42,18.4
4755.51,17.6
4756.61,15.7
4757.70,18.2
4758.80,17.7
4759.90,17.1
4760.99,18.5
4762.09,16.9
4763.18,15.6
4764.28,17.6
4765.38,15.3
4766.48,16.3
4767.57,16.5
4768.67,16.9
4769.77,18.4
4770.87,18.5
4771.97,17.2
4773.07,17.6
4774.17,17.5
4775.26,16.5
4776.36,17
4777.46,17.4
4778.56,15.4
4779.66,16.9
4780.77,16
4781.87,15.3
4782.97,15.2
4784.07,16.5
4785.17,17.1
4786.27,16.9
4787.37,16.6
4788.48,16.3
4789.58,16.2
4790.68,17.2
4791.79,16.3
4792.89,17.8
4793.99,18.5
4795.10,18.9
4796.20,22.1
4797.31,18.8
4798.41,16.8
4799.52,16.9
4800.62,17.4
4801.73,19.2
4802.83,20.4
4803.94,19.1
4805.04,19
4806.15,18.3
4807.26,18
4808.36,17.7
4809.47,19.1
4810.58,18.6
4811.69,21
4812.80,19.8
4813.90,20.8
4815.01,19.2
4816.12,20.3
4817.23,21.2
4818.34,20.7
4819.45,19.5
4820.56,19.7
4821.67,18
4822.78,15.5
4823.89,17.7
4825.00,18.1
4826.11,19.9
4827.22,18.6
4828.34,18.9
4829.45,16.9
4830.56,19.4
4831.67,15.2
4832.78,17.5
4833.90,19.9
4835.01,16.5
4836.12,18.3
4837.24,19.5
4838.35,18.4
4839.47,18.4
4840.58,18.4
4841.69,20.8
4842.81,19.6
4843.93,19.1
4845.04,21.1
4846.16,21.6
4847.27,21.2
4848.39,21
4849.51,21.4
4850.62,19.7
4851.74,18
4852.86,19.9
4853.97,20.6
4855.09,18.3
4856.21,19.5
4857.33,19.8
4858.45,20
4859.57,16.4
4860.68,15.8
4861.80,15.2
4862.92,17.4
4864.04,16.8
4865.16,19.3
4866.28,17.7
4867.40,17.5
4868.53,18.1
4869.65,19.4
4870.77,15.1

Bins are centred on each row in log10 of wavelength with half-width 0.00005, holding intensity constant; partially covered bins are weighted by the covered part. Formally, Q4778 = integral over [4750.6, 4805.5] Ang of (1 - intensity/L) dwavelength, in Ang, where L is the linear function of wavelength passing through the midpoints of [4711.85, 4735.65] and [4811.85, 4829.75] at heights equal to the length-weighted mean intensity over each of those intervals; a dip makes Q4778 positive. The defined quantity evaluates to 5.0 Ang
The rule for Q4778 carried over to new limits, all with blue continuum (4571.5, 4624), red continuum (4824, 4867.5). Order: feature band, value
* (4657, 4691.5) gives -0.9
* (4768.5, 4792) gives 2.6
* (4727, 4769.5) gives 1.1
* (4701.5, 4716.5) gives 0.9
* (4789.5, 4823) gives -0.1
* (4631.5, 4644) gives -0.2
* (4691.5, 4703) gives -0.1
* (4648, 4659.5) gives -0.1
